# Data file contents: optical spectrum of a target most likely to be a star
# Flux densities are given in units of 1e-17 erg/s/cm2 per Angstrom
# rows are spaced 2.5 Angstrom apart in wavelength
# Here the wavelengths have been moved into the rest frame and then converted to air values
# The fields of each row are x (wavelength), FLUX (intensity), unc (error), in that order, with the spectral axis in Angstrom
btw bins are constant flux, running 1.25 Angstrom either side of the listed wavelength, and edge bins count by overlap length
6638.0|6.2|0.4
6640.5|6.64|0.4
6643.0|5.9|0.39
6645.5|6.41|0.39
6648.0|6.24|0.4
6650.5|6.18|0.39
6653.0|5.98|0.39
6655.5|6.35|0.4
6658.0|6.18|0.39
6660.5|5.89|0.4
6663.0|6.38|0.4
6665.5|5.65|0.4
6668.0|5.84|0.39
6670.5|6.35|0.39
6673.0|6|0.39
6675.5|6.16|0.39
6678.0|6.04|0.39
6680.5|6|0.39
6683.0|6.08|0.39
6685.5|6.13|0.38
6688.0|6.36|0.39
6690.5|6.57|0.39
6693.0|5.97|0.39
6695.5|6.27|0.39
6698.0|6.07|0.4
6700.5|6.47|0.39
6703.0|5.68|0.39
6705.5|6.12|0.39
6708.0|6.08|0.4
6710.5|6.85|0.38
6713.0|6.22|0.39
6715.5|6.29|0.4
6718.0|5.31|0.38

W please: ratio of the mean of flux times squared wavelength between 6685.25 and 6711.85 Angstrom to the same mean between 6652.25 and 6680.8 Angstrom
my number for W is 1.04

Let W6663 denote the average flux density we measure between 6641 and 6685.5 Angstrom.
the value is 6.11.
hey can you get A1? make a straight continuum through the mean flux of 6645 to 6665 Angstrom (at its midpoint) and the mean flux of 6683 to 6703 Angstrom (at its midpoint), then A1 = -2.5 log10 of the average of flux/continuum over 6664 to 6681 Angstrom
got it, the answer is 0.03 mag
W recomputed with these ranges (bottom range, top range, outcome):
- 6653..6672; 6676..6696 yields 1.02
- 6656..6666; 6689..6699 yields 1.03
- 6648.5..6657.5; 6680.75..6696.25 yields 1.02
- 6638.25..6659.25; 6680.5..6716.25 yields 1.01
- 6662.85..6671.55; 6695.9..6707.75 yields 1.03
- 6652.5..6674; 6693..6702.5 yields 1.03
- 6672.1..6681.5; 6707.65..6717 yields 1.06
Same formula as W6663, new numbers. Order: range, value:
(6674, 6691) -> 6.17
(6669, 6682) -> 6.1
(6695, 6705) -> 6.11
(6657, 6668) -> 6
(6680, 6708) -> 6.16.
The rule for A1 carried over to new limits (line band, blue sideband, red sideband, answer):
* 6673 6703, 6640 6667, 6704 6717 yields 0.01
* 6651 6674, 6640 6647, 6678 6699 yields 0.03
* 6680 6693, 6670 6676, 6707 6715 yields 0.00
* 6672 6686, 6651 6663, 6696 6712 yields 0.02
